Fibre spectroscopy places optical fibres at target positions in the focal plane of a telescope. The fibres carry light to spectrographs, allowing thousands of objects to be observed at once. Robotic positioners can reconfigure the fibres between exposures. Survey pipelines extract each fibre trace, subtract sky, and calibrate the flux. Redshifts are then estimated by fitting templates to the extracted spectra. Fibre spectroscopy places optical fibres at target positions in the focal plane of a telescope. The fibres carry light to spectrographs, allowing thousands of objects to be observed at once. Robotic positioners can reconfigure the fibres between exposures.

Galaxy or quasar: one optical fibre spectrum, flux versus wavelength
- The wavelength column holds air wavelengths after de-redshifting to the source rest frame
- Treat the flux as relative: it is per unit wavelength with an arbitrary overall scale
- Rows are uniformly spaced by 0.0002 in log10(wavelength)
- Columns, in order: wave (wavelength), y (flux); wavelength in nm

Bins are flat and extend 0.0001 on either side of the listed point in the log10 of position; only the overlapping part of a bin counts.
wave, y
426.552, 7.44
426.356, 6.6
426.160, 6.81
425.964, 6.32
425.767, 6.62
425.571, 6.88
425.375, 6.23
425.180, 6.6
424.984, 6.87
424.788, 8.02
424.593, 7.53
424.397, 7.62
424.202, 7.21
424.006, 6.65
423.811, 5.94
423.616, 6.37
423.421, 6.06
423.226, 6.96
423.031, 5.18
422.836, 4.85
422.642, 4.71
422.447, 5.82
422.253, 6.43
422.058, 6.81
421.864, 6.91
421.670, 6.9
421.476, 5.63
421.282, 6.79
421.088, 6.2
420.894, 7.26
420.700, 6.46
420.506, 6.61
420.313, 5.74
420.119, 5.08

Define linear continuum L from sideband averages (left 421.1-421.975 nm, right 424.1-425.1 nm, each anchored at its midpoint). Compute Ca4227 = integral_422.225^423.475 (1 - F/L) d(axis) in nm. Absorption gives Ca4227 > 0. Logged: 0.23 nm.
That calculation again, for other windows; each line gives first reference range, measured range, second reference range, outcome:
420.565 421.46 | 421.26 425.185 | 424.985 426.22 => 0.07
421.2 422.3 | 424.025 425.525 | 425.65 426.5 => -0.11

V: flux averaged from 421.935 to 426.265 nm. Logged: 6.48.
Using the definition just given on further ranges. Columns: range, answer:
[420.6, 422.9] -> 6.25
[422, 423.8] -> 5.89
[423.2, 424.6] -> 6.73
